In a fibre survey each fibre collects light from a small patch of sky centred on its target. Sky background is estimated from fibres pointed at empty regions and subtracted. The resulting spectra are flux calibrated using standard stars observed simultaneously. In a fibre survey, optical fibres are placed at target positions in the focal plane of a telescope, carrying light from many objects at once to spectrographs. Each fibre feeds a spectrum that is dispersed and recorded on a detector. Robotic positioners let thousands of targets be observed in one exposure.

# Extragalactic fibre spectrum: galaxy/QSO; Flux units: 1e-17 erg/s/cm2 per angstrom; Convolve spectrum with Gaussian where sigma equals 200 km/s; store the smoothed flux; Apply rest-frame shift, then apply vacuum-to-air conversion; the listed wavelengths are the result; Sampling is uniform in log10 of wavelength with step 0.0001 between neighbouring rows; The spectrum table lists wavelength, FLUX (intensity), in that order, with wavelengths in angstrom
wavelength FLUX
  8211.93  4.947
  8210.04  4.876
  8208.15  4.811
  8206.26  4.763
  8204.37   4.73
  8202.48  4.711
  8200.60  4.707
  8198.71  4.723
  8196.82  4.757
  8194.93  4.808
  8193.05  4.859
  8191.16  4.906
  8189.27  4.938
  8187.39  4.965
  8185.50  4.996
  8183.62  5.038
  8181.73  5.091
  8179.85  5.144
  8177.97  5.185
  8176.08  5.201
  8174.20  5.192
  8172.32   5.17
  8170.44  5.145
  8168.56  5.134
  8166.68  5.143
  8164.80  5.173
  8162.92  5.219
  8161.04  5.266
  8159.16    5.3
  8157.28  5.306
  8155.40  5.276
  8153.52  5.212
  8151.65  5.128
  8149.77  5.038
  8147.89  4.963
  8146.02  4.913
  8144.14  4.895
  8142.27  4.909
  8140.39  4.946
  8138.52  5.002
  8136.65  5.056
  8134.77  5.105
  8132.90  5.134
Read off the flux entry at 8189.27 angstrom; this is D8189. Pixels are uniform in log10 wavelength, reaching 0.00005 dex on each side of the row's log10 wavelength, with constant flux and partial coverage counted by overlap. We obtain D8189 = 4.938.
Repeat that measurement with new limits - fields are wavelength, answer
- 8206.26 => 4.763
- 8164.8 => 5.173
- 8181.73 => 5.091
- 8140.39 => 4.946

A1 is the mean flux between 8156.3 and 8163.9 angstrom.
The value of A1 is 5.27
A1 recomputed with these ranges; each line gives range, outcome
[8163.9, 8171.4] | 5.15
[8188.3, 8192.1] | 4.92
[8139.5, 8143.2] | 4.92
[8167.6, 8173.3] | 5.15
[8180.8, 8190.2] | 5.01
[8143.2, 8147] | 4.91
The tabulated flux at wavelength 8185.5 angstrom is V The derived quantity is 4.996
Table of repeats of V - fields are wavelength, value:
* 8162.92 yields 5.219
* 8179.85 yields 5.144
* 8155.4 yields 5.276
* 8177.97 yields 5.185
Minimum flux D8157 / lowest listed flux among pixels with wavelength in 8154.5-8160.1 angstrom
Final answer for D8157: 5.276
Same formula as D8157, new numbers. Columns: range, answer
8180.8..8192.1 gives 4.906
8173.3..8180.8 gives 5.144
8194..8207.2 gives 4.707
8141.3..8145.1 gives 4.895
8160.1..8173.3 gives 5.134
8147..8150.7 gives 4.963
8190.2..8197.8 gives 4.757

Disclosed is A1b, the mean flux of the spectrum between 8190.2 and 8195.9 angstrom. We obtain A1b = 4.85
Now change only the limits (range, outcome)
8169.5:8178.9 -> 5.18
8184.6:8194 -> 4.93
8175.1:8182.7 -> 5.15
